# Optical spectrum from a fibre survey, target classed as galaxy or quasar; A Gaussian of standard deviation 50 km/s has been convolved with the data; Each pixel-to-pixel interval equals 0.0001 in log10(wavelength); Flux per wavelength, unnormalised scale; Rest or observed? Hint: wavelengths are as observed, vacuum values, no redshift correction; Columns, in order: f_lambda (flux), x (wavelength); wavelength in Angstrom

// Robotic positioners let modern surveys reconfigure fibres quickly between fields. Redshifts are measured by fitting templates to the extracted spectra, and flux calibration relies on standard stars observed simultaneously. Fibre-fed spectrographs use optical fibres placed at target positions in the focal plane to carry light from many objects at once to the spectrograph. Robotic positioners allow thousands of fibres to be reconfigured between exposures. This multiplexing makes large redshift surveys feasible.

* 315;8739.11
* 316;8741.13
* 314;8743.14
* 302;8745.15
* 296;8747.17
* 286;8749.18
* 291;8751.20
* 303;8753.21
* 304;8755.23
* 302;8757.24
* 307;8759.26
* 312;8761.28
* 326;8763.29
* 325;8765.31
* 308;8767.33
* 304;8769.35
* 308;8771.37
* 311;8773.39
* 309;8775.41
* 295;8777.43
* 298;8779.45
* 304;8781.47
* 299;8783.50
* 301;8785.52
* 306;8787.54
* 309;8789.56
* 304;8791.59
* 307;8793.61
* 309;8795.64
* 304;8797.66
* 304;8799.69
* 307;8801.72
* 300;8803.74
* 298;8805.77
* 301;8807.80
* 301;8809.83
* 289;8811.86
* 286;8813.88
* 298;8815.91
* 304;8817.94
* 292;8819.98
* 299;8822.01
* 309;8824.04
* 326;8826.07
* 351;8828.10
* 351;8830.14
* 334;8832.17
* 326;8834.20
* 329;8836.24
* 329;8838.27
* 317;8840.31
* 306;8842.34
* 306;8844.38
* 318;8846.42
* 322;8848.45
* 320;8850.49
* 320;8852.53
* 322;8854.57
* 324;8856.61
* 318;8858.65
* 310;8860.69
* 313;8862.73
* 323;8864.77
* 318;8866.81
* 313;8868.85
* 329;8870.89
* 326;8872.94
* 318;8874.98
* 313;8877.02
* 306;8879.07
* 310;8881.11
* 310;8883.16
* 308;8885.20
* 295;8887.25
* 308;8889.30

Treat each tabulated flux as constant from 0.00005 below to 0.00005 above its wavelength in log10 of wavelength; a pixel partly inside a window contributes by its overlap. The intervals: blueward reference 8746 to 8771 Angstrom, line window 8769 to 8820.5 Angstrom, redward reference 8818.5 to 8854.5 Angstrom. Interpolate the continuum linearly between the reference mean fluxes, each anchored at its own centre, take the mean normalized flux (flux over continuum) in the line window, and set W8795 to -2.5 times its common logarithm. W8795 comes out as 0.04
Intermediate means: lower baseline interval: 305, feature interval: 302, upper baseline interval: 321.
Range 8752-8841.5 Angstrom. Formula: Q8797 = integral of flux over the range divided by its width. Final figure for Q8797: 309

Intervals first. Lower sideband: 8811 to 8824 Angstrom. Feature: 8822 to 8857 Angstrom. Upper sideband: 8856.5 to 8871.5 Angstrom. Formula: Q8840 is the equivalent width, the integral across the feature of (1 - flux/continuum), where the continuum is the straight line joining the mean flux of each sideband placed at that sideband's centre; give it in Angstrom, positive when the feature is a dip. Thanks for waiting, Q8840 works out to -2.0 Angstrom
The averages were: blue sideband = 296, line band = 323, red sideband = 318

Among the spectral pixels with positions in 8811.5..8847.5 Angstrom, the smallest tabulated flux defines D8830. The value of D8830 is 286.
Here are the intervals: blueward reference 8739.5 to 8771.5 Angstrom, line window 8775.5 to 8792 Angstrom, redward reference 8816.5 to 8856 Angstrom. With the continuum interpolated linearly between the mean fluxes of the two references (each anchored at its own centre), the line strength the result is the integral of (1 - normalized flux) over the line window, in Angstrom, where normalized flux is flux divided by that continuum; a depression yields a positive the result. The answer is 0.5 Angstrom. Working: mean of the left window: 307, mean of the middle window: 302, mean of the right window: 320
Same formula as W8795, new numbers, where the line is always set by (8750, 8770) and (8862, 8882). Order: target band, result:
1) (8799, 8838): 0.01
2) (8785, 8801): 0.02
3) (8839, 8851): 0.00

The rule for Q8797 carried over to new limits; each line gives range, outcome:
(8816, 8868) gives 319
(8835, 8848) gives 318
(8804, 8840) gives 313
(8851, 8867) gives 319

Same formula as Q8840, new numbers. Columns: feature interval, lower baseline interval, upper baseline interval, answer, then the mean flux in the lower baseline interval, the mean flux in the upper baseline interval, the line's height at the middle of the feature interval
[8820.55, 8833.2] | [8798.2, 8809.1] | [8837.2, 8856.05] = -0.7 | 302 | 318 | 311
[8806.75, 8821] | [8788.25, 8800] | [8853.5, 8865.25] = 0.6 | 306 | 318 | 310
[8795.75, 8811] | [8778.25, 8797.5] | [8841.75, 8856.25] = 0.2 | 304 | 317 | 307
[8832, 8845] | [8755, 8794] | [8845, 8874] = -0.2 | 307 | 320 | 316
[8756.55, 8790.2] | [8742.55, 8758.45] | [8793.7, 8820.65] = -0.9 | 299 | 300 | 300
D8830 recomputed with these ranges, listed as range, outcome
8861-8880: 306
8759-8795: 295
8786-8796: 304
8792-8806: 298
